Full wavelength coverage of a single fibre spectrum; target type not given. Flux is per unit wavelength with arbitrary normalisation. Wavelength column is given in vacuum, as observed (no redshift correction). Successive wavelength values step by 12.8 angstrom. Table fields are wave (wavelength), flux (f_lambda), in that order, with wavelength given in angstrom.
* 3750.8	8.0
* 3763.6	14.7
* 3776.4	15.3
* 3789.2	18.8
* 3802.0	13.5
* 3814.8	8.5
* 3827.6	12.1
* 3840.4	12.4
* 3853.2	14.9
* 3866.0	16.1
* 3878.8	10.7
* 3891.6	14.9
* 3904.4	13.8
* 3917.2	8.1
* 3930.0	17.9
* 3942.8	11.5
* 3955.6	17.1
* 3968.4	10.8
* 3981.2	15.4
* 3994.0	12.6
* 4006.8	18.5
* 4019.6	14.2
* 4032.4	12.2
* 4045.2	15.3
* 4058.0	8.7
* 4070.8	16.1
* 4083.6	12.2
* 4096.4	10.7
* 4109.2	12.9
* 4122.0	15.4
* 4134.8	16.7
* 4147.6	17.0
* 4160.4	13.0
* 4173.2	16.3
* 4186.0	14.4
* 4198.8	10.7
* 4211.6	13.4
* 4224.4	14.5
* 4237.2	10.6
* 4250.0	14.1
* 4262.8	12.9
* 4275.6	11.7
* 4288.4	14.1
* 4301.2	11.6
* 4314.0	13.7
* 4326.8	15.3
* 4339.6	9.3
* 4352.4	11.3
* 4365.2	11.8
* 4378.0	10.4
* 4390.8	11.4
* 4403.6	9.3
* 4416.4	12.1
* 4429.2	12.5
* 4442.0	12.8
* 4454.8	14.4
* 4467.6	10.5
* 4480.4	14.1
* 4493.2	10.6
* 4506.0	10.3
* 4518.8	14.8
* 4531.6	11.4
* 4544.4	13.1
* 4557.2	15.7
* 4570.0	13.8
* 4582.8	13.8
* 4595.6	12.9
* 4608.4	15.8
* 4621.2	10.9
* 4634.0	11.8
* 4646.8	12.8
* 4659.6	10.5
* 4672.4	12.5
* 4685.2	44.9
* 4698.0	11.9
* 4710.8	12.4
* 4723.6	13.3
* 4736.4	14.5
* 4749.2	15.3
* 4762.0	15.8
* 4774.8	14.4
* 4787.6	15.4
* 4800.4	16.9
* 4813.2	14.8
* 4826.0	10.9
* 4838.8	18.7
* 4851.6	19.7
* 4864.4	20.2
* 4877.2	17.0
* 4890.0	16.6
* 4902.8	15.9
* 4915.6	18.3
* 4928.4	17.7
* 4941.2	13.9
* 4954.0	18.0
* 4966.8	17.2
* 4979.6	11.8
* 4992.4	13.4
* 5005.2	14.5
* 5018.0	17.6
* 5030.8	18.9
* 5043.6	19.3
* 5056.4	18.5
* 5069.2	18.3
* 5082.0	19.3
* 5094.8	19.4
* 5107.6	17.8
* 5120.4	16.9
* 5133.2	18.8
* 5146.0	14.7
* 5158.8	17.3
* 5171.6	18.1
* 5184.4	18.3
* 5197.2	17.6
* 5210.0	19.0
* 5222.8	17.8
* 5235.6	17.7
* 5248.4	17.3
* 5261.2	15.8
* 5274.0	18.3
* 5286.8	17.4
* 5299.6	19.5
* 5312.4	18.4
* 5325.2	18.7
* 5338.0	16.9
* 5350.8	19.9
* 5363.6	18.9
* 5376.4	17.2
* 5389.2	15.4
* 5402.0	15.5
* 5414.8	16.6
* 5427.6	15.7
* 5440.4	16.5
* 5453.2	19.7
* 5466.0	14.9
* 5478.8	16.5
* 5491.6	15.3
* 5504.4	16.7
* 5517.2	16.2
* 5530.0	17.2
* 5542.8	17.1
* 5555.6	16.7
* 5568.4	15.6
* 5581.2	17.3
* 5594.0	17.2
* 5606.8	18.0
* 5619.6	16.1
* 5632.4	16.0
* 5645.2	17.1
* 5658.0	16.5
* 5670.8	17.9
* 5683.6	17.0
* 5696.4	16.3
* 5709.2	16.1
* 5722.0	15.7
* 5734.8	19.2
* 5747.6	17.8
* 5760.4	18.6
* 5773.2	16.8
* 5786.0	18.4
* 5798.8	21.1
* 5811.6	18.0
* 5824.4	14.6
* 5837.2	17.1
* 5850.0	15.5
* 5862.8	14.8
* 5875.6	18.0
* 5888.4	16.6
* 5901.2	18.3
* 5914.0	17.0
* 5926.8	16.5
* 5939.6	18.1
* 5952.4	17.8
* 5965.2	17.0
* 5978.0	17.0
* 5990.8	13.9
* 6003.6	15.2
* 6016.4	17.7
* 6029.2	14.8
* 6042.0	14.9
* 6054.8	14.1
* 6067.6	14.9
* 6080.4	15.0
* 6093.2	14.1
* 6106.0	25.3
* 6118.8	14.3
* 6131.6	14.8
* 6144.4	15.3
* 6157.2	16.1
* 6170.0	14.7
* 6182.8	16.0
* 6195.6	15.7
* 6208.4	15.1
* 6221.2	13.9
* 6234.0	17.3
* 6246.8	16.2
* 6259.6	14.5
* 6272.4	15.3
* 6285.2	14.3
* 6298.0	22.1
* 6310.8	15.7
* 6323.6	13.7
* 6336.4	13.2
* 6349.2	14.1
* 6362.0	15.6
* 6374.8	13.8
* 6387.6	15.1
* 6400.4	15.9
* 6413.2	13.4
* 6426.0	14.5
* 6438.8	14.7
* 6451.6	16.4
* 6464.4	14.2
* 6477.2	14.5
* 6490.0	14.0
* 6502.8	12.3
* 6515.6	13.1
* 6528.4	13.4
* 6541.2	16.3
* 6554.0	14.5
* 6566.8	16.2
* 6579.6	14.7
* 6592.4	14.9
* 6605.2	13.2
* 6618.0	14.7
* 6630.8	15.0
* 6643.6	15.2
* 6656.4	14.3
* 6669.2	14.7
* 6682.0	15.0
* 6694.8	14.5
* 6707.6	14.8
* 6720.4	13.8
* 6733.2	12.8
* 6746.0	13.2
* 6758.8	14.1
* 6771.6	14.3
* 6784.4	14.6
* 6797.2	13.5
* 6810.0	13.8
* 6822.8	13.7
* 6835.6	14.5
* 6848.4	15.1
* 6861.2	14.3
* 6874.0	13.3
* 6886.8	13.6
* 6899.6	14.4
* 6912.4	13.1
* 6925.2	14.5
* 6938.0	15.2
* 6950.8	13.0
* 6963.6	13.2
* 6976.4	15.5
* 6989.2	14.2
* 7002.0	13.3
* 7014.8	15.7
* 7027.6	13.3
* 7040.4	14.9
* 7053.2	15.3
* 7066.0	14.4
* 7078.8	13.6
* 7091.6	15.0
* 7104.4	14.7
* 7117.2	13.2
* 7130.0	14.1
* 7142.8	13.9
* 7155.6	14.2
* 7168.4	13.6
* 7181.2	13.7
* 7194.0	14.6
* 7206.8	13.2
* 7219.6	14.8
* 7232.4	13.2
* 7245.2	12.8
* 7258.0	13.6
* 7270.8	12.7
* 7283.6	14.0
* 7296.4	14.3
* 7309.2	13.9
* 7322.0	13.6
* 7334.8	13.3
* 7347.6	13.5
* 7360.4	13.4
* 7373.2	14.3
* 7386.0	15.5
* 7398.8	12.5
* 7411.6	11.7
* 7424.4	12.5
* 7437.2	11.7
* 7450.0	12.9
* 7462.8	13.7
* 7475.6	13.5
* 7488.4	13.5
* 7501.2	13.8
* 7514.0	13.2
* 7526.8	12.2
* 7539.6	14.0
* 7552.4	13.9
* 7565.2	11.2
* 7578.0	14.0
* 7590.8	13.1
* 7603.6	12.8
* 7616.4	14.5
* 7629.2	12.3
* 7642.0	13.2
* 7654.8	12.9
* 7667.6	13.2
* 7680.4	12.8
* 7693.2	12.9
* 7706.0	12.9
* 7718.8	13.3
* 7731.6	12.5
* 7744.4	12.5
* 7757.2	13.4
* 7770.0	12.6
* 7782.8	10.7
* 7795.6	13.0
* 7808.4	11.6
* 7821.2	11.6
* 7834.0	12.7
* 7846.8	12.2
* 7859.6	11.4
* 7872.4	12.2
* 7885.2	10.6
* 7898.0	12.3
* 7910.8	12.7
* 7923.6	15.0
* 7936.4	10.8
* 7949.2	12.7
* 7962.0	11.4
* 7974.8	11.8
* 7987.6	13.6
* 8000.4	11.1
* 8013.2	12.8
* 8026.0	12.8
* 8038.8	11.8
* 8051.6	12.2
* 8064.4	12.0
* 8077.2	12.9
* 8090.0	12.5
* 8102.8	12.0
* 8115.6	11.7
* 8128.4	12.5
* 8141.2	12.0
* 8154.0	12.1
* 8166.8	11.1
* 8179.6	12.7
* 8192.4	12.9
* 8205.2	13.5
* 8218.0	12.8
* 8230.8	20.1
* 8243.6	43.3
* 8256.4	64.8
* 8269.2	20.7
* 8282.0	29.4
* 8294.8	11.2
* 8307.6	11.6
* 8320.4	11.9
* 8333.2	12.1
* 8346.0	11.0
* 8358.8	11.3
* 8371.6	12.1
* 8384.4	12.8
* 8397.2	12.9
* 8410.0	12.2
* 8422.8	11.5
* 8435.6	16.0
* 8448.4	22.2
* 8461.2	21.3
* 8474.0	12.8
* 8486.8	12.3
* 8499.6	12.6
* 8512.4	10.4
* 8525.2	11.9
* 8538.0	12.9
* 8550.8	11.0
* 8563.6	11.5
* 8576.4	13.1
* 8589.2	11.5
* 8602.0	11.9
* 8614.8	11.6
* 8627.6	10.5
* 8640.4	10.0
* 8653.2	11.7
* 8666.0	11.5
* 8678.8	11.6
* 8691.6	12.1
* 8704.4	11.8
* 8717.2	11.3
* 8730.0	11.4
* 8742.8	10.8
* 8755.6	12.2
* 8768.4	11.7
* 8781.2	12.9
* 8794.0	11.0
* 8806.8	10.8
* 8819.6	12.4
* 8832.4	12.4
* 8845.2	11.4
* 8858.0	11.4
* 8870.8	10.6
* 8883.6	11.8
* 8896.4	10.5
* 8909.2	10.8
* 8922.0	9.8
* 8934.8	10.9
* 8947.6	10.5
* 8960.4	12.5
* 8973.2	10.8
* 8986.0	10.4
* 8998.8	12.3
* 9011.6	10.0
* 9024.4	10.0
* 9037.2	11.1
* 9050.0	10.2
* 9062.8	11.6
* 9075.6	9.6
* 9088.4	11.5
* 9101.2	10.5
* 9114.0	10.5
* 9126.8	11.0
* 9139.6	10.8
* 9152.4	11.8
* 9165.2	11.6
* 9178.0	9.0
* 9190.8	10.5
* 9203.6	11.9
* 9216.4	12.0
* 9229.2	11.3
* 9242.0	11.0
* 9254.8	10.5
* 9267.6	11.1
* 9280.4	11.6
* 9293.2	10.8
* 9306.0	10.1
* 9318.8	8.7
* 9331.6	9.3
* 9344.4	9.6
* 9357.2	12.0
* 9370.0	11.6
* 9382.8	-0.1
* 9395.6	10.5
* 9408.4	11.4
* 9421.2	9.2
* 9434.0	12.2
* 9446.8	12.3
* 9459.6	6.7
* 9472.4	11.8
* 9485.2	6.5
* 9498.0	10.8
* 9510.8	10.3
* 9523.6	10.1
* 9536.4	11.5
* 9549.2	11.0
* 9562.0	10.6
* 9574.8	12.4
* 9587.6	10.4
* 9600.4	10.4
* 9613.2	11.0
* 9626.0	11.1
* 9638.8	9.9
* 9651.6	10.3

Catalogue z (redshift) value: 0.26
